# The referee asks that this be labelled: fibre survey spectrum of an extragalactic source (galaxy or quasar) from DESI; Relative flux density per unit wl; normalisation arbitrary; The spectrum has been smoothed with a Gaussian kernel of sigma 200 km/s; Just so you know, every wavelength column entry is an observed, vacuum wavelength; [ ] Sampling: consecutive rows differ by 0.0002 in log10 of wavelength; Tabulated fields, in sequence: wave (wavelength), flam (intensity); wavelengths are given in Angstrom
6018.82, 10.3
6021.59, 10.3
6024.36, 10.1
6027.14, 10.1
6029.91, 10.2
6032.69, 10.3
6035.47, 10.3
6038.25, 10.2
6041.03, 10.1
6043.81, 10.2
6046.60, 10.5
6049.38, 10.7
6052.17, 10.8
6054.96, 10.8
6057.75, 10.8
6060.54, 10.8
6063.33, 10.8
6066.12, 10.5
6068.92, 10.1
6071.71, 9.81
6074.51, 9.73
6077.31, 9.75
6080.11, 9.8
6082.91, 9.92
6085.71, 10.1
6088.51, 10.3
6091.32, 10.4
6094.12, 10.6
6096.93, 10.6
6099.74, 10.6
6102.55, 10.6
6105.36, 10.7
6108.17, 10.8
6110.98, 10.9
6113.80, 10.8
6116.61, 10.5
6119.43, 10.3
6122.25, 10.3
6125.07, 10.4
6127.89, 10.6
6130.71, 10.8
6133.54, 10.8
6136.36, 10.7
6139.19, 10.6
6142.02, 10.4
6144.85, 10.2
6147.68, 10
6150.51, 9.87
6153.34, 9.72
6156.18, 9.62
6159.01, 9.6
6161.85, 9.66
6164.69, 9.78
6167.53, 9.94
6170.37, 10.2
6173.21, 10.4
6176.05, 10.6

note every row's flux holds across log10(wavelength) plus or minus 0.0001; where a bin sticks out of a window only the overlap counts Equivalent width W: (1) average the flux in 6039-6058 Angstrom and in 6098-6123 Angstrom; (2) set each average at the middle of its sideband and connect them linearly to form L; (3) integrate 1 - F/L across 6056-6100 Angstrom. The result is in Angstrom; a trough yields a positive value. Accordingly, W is 1.2 Angstrom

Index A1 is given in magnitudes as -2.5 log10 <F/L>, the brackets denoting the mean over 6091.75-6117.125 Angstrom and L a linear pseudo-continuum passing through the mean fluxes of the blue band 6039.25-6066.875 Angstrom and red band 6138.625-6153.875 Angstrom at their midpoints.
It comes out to -0.03 mag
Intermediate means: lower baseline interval 10.6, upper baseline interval 10.1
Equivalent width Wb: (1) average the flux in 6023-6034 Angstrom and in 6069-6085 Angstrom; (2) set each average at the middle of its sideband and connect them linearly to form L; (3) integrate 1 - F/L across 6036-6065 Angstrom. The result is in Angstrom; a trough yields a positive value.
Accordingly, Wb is -1.6 Angstrom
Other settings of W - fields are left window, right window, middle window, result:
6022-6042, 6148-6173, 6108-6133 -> -1.6 Angstrom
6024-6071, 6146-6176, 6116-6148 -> -1.4 Angstrom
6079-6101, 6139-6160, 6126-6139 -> -0.8 Angstrom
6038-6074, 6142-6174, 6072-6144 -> -1.7 Angstrom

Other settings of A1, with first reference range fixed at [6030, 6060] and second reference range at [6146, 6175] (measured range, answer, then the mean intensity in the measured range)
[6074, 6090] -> 0.04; 9.95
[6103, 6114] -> -0.07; 10.8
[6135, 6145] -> -0.05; 10.5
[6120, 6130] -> -0.04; 10.5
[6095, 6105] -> -0.04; 10.6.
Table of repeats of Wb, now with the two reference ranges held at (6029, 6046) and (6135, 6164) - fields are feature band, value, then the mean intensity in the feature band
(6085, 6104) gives -0.6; 10.5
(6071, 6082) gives 0.4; 9.77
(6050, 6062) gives -0.7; 10.8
